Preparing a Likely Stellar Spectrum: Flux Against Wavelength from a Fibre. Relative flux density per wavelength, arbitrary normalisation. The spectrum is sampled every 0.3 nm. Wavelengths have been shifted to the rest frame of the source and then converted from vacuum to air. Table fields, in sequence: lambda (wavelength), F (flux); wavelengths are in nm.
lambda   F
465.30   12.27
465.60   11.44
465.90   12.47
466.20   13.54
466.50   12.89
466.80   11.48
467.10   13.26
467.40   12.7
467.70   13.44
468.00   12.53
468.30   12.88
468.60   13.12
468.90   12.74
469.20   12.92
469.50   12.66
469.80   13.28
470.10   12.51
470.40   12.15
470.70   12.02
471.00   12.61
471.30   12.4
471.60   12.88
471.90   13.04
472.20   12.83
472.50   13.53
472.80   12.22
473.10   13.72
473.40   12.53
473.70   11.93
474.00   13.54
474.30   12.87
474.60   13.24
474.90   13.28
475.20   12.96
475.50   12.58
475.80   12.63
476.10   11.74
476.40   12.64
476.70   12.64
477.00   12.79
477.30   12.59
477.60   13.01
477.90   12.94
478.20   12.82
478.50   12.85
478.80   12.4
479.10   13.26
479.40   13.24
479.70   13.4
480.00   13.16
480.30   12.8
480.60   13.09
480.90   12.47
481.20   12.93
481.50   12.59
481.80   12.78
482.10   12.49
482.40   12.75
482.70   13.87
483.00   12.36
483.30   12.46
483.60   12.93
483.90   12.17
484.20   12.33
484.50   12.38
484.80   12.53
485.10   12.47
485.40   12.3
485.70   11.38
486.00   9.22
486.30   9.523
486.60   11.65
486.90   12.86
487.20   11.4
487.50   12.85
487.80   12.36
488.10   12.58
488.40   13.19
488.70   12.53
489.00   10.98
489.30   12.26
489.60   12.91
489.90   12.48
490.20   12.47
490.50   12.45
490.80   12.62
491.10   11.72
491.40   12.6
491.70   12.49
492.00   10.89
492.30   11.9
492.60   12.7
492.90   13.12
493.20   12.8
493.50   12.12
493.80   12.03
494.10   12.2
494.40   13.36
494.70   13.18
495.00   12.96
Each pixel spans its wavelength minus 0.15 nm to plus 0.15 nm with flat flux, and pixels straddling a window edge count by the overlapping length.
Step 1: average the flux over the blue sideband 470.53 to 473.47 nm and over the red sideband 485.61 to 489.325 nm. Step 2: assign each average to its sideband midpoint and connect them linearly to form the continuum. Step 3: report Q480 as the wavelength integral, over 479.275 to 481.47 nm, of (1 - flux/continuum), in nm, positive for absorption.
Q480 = -0.14 nm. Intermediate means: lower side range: 12.8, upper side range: 11.7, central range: 13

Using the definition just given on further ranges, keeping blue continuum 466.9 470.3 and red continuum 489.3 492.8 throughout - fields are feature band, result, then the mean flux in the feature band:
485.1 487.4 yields 0.207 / 11.3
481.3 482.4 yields -0.010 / 12.7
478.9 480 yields -0.056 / 13.2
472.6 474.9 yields -0.028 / 12.9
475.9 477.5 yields 0.022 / 12.5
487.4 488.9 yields -0.032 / 12.6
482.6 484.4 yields -0.021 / 12.6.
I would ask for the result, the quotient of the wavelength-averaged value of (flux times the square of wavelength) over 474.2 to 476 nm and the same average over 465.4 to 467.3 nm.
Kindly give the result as 1.1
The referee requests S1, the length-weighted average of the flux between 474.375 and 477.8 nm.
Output 12.7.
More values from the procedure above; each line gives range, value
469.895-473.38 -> 12.7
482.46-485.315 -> 12.6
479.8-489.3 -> 12.3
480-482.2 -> 12.8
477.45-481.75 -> 12.9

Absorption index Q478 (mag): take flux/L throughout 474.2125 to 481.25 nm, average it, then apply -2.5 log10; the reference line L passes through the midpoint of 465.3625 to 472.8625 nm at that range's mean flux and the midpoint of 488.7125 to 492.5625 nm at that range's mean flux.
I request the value -0.03 mag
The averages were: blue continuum 12.7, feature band 12.8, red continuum 12.2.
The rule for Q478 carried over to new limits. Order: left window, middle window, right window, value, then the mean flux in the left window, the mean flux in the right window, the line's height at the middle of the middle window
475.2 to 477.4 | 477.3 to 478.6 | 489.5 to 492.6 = -0.03 mag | 12.5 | 12.3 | 12.5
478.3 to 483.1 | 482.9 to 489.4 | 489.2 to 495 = 0.06 mag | 12.9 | 12.5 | 12.7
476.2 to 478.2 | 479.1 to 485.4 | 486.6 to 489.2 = -0.02 mag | 12.7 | 12.3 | 12.5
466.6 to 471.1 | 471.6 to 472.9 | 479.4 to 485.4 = -0.02 mag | 12.7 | 12.7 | 12.7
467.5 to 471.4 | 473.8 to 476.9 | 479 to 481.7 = 0.01 mag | 12.7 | 13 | 12.9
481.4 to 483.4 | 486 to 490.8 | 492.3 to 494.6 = 0.05 mag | 12.8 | 12.6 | 12.7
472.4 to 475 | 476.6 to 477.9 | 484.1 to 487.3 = -0.02 mag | 13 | 11.6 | 12.6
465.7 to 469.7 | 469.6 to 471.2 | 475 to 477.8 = 0.02 mag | 12.8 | 12.6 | 12.8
